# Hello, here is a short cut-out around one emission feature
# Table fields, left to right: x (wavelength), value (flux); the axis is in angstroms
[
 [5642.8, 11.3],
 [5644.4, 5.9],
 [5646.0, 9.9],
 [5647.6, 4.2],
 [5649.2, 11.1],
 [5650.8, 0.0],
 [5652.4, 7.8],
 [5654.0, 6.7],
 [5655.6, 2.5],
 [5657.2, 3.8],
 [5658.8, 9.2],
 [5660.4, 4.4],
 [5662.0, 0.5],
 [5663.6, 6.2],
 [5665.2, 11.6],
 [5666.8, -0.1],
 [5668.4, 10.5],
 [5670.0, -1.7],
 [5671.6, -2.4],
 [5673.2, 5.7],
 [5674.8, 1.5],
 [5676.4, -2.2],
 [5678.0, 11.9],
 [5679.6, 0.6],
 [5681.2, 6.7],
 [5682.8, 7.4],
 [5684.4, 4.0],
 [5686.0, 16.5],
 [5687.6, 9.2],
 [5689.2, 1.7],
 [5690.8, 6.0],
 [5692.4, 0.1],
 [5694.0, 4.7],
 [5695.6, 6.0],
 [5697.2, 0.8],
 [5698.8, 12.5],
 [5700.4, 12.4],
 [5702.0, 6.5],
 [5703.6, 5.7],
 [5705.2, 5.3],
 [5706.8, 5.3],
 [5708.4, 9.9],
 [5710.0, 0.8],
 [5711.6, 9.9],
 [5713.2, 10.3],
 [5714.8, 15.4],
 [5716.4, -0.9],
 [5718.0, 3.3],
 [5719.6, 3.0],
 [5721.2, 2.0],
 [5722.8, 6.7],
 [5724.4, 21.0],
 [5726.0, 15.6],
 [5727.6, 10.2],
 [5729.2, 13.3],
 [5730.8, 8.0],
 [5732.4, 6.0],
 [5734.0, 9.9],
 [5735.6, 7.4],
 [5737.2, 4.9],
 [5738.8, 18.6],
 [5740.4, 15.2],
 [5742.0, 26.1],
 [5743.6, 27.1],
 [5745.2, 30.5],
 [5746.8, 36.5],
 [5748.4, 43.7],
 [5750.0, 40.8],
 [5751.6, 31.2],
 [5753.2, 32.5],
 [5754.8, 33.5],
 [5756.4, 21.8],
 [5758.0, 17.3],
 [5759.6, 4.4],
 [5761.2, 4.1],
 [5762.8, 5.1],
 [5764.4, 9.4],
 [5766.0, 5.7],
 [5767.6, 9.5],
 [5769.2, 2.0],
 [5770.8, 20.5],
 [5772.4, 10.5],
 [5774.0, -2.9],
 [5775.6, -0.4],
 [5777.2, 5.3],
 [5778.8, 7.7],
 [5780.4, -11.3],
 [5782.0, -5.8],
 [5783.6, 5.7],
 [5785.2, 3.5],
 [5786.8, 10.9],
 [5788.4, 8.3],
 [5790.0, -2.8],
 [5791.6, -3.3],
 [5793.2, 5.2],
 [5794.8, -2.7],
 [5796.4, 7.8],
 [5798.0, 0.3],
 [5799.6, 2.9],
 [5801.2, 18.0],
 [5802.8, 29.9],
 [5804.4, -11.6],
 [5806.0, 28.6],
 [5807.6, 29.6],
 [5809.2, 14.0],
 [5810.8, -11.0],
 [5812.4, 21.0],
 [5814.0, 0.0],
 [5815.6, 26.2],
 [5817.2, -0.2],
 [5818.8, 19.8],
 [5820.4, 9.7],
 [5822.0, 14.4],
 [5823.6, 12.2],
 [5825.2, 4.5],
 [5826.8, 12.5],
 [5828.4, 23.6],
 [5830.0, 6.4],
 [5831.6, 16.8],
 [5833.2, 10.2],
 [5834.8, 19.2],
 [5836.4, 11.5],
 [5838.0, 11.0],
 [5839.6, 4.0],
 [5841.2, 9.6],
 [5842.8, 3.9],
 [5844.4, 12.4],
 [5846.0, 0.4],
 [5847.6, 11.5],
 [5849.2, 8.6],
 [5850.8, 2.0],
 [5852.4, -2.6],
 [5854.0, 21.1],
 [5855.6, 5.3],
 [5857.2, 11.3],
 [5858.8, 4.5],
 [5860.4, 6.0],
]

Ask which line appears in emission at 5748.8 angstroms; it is [O II] 3727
